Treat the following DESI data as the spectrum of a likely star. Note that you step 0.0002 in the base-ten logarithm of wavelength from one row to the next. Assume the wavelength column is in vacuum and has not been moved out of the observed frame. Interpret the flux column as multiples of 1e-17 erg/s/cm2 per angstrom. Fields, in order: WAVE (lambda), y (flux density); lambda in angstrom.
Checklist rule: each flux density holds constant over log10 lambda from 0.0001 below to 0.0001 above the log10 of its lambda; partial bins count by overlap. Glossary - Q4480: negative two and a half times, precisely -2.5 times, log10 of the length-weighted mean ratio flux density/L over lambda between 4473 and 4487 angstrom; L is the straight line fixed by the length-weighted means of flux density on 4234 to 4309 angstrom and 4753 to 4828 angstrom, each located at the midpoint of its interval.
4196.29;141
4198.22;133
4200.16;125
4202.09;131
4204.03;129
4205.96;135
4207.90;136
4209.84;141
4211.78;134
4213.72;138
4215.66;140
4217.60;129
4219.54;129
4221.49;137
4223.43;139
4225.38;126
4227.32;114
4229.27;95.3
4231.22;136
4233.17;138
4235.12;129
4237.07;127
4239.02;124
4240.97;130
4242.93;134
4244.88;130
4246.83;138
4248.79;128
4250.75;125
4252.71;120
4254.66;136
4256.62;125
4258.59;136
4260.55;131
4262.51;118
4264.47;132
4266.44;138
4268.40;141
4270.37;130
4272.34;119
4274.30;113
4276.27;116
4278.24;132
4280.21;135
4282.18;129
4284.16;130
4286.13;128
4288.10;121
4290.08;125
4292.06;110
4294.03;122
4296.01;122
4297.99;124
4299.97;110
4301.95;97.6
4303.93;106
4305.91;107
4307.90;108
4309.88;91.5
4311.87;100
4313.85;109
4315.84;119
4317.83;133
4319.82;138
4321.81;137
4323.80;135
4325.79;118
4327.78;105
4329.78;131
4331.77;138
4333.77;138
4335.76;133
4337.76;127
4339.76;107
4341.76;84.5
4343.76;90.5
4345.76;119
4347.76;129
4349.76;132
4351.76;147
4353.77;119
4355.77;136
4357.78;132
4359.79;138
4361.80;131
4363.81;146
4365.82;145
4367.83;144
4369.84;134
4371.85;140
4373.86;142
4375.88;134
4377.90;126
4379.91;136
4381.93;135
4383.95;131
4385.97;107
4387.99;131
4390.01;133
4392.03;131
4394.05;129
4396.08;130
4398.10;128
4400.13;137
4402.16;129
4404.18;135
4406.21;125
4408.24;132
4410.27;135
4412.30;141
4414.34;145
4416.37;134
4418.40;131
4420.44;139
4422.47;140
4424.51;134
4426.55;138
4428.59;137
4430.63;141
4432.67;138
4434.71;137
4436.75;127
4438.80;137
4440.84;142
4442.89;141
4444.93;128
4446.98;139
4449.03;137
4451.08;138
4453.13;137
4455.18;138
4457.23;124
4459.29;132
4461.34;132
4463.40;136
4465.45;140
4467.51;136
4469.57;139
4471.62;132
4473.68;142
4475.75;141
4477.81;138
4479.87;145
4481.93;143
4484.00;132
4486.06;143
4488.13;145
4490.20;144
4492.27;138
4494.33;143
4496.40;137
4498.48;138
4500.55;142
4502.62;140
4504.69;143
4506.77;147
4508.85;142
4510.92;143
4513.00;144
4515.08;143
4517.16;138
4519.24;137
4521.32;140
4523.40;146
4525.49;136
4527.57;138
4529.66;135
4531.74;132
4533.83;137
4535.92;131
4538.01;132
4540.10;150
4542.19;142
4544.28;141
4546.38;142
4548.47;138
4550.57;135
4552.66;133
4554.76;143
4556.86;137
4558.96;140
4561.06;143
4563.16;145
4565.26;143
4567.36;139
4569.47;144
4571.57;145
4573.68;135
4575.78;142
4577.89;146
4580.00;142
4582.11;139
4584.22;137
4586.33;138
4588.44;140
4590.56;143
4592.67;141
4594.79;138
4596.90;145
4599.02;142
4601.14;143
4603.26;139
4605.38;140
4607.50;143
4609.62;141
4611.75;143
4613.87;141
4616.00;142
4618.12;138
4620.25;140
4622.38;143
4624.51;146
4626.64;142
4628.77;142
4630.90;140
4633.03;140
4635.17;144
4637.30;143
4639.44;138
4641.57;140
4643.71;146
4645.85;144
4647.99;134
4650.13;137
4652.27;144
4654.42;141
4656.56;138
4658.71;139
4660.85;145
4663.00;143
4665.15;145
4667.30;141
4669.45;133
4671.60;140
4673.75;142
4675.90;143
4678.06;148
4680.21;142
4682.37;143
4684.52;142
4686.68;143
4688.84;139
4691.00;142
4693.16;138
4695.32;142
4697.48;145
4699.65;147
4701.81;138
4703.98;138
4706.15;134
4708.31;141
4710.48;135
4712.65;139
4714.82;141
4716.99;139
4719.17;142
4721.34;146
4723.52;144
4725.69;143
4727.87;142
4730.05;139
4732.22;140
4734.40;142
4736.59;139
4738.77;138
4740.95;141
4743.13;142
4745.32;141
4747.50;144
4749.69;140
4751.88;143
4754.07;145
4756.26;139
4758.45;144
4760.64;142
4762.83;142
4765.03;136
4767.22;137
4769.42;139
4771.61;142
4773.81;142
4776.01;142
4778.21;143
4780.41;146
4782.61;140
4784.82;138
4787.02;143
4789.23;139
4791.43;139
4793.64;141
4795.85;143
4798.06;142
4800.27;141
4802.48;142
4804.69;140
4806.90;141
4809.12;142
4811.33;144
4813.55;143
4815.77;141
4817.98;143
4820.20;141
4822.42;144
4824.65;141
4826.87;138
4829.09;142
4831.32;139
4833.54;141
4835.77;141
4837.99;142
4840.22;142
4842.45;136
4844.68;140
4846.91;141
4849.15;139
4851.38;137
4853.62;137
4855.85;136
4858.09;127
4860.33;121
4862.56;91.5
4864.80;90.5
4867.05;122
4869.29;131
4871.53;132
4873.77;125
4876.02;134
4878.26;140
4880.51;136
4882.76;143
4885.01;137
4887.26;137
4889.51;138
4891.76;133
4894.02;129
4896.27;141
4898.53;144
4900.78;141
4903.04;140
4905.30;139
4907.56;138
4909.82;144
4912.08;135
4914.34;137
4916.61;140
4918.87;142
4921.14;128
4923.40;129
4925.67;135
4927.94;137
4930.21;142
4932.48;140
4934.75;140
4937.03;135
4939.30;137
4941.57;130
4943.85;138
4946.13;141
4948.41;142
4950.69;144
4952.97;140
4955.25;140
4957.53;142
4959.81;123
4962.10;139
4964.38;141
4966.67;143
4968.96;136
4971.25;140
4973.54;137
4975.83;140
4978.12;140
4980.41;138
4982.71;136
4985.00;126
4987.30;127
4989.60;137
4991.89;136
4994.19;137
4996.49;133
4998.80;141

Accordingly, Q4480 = -0.07 mag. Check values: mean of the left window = 124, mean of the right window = 141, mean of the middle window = 141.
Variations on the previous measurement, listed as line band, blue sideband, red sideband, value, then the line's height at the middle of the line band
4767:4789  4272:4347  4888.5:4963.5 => -0.06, 133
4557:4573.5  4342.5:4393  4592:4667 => -0.02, 139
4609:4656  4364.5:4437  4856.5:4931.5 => -0.06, 134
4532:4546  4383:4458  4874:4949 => -0.03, 135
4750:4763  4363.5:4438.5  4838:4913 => -0.07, 134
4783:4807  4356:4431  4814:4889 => -0.05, 134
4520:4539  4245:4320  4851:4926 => -0.08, 126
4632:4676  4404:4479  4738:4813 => -0.01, 139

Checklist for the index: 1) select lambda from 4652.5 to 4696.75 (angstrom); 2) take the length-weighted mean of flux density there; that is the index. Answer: 142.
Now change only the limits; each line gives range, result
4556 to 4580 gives 142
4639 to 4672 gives 141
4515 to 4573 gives 139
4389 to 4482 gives 136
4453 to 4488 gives 137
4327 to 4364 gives 125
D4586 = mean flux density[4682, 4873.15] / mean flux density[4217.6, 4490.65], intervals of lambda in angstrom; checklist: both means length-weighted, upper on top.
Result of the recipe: 1.1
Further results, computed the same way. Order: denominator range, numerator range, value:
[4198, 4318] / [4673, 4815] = 1.13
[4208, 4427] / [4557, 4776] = 1.11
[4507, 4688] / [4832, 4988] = 0.96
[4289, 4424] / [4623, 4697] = 1.12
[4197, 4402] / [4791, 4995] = 1.08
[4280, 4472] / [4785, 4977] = 1.06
